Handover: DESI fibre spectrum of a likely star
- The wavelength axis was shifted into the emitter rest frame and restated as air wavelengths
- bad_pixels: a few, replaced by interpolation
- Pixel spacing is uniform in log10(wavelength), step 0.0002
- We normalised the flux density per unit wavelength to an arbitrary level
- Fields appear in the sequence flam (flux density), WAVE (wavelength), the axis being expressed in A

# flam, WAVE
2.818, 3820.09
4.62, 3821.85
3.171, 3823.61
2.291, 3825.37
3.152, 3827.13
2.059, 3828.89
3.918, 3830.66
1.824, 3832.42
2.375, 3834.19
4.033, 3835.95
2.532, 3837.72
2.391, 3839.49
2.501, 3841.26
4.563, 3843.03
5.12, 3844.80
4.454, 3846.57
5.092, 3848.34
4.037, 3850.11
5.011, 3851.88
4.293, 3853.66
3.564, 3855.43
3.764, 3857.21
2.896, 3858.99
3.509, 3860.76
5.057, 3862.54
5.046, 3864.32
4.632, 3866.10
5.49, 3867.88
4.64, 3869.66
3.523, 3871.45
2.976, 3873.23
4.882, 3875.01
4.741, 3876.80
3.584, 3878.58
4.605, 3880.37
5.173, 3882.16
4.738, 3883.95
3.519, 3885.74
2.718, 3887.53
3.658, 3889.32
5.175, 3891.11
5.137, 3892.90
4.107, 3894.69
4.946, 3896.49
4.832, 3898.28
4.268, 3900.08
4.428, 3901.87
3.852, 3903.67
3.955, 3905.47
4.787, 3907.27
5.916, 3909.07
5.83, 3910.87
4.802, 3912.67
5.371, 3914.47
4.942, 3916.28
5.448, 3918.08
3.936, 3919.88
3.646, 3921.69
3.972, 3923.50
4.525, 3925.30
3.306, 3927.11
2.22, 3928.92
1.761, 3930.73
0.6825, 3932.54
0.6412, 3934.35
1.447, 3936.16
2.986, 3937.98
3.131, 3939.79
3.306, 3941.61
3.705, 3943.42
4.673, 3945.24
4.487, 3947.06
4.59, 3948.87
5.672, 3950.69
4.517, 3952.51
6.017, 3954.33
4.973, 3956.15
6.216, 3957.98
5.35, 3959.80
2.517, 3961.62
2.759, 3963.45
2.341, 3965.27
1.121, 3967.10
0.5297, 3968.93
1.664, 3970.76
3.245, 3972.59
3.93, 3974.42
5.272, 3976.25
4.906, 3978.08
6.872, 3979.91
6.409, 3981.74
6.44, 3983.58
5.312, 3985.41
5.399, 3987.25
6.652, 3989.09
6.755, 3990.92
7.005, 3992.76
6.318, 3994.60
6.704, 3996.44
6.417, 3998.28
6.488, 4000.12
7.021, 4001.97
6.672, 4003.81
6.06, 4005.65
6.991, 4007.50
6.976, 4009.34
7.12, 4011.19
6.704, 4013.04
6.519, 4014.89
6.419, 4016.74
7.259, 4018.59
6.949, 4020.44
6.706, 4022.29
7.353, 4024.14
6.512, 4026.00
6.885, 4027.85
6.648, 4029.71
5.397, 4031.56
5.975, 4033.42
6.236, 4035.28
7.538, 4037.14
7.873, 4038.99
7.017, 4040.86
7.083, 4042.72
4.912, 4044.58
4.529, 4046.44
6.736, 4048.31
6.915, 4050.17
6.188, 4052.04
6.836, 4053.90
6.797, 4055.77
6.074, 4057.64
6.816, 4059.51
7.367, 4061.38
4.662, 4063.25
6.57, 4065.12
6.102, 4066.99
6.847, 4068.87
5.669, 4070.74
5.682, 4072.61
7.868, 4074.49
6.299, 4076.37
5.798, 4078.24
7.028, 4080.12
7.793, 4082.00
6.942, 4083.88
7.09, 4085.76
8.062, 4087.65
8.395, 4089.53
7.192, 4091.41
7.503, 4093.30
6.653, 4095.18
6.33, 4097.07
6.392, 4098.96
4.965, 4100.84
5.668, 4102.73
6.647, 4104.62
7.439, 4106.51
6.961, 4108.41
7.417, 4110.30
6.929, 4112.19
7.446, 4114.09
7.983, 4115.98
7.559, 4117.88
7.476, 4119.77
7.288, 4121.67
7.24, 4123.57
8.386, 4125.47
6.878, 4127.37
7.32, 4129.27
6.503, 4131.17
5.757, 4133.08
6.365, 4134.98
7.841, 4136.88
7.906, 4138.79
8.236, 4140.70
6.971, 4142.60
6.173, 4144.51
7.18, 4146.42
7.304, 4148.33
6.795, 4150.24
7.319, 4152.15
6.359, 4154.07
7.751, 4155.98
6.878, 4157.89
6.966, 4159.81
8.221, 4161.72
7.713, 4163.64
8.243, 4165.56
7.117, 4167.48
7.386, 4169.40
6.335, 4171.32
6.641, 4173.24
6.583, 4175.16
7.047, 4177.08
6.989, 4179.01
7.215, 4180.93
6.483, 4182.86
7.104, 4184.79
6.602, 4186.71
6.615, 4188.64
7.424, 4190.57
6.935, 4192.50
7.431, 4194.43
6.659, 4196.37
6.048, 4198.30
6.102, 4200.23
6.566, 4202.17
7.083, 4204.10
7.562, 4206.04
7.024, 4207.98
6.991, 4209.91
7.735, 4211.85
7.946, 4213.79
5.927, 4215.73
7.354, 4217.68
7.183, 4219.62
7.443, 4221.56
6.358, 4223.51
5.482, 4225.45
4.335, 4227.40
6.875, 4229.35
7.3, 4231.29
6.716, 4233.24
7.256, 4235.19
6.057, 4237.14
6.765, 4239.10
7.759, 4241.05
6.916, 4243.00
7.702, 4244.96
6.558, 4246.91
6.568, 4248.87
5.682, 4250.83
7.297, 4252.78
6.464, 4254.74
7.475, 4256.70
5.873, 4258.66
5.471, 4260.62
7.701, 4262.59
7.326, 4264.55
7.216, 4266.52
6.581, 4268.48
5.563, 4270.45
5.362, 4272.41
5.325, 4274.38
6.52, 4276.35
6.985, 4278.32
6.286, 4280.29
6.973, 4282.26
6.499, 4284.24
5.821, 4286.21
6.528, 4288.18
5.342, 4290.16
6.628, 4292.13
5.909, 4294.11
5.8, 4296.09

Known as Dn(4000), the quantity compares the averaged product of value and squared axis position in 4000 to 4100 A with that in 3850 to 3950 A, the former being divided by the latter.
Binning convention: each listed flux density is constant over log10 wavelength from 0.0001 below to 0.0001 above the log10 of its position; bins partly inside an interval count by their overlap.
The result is 1.78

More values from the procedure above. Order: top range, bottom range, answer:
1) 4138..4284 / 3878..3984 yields 1.94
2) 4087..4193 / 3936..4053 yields 1.37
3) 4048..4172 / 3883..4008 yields 1.68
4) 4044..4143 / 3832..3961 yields 1.84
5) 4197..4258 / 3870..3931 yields 1.85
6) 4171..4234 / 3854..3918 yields 1.79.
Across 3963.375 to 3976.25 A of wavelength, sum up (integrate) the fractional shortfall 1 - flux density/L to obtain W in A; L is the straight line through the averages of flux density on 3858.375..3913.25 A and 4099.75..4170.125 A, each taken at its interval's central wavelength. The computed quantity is 7.1 A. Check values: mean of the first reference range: 4.44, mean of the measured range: 2.41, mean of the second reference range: 7.15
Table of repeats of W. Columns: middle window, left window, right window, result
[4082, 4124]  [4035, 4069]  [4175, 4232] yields -3.2 A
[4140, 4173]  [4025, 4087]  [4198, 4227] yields -2.5 A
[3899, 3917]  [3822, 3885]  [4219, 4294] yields -2.4 A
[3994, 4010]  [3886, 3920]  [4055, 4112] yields -2.4 A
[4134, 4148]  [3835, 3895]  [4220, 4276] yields -3.2 A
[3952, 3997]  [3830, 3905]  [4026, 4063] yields 6.5 A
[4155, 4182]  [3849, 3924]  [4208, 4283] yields -4.5 A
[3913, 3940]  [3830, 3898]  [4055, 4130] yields 8.8 A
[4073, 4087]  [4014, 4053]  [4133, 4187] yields -0.4 A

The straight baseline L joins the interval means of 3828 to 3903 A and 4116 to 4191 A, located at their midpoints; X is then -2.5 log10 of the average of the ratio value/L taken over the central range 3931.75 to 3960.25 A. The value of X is 0.26 mag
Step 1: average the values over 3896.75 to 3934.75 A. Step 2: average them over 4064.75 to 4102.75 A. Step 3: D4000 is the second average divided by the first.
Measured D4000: 1.7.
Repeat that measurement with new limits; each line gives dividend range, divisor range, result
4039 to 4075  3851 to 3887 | 1.49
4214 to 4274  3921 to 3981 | 1.86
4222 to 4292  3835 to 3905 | 1.55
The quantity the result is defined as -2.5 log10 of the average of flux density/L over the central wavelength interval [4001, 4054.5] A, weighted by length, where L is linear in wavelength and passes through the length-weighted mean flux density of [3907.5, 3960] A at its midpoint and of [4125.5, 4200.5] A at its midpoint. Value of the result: -0.25 mag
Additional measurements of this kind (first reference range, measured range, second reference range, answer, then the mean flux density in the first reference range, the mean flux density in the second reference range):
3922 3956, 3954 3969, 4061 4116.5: 0.09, 3.47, 6.78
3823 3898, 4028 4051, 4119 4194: -0.10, 3.94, 7.12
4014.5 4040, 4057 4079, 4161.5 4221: 0.08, 6.74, 7.03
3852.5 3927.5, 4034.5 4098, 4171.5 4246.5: -0.16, 4.4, 6.84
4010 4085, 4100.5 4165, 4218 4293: -0.09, 6.57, 6.54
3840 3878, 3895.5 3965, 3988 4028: 0.31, 4.25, 6.74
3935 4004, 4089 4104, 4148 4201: -0.08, 4.7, 7.01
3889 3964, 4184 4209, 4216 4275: -0.11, 4.12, 6.6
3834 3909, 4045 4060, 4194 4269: -0.15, 4.19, 6.79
